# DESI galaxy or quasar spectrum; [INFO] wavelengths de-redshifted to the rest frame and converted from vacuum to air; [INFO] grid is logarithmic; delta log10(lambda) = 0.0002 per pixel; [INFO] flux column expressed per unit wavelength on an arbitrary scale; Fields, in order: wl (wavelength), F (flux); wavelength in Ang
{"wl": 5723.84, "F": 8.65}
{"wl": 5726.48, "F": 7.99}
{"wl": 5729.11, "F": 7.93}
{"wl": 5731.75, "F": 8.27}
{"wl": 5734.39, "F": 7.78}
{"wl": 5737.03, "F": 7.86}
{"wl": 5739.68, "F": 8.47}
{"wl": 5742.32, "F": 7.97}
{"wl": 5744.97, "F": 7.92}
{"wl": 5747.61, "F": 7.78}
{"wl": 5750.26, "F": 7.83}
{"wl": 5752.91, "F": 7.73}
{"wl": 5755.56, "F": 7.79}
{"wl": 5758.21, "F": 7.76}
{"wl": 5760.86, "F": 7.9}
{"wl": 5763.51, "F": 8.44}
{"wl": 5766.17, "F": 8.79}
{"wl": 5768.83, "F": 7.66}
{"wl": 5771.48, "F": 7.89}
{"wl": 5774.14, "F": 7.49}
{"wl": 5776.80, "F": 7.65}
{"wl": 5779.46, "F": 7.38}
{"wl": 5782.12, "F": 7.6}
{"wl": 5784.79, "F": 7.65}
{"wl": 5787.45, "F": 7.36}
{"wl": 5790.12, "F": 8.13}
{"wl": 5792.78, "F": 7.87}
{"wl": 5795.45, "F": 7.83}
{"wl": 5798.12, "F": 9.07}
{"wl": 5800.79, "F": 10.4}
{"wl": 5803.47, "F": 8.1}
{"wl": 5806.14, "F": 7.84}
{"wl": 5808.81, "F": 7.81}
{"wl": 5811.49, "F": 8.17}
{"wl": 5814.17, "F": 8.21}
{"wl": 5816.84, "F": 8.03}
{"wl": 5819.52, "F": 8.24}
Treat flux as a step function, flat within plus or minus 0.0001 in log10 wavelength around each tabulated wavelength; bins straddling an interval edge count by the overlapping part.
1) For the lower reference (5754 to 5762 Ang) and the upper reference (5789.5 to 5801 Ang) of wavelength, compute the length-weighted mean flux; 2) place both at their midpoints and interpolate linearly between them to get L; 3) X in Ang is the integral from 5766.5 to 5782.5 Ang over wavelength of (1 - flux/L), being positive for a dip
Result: 0.9 Ang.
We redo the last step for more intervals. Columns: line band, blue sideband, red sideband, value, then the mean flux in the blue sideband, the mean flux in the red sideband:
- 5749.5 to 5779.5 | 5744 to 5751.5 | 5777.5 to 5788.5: -0.8 Ang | 7.84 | 7.51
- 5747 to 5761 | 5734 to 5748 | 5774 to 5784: 0.1 Ang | 7.99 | 7.54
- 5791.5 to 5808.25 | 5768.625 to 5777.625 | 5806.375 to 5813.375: -1.2 Ang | 7.68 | 7.98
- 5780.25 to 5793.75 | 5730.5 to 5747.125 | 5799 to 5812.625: 1.1 Ang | 8.03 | 8.49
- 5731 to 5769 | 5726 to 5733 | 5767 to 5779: -0.5 Ang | 8.08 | 7.7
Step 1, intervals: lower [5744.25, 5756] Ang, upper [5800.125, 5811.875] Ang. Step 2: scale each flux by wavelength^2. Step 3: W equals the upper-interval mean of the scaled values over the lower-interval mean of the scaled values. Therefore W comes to 1.09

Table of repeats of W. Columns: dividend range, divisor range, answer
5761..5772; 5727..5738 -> 1.04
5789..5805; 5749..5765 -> 1.10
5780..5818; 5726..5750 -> 1.04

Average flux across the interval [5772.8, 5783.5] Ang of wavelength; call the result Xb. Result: 7.53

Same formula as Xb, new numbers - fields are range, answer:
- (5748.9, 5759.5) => 7.78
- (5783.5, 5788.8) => 7.51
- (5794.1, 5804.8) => 8.84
